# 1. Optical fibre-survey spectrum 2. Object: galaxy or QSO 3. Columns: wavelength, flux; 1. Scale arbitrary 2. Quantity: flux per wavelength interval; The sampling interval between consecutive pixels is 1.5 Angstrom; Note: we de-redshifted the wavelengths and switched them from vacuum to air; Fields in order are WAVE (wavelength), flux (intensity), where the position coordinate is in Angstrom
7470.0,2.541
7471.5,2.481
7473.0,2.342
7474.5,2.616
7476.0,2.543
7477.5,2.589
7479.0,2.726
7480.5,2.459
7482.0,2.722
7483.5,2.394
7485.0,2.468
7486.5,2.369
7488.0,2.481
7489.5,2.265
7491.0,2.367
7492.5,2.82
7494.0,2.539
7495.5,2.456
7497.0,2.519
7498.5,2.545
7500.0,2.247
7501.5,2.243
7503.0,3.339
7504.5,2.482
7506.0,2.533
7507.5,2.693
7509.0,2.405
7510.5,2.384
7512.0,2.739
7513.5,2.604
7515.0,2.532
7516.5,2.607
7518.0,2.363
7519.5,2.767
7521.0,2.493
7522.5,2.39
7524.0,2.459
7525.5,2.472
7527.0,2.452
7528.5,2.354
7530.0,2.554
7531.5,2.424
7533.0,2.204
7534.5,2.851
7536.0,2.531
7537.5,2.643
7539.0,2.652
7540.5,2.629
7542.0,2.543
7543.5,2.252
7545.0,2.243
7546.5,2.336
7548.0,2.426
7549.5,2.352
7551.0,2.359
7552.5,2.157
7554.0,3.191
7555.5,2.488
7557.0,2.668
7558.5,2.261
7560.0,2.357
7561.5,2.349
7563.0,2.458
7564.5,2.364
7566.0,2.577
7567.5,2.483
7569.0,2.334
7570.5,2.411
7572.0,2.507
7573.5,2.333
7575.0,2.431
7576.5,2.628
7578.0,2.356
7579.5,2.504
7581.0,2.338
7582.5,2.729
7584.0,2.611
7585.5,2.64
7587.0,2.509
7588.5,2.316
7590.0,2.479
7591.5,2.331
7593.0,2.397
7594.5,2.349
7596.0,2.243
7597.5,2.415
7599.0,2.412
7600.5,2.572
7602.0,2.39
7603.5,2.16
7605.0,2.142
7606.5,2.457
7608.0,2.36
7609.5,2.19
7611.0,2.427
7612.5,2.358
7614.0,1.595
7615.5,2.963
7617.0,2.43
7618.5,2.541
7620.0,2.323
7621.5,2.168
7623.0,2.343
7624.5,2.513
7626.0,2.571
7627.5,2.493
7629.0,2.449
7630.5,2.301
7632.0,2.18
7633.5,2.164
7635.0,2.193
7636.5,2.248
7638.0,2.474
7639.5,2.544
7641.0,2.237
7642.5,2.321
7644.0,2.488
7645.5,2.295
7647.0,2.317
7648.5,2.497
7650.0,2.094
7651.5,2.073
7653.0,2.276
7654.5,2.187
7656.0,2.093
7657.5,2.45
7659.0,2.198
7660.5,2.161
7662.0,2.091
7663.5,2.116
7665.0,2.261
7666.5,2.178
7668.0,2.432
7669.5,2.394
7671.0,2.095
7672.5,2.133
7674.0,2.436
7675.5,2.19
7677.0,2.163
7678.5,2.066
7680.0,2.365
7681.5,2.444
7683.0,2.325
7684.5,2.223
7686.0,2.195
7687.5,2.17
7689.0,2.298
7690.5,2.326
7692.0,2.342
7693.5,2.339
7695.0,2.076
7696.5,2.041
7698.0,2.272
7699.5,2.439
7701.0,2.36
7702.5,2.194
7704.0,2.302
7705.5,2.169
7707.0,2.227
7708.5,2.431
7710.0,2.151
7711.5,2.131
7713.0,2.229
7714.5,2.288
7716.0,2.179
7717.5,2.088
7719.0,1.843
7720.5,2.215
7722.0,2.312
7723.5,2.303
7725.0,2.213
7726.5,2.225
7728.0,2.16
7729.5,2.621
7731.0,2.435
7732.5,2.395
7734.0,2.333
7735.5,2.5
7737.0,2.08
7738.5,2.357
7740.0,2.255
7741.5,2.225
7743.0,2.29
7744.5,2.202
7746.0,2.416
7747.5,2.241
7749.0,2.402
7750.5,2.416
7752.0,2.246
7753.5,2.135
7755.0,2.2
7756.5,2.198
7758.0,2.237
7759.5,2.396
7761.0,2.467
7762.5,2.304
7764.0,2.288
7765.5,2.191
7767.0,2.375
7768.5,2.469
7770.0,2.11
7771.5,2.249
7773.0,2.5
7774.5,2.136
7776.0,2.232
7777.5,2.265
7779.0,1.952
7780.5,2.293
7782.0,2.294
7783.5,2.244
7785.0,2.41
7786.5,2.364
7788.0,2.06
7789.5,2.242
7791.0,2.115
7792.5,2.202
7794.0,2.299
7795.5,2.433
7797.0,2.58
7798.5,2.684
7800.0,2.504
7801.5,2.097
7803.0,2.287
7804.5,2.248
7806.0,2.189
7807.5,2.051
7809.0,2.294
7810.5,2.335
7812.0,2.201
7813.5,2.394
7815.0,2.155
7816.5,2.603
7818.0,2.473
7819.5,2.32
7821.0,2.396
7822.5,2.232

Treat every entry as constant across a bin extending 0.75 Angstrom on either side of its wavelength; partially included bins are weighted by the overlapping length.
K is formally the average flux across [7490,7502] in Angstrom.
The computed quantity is 2.47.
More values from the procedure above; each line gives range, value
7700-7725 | 2.22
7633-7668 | 2.26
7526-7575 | 2.46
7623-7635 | 2.37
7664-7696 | 2.26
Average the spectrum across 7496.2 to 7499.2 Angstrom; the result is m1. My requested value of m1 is 2.53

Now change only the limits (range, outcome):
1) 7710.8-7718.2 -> 2.18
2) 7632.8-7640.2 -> 2.32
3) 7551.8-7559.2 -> 2.56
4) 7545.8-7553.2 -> 2.33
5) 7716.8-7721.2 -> 2.05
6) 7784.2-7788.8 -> 2.28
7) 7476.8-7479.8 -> 2.66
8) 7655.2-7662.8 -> 2.2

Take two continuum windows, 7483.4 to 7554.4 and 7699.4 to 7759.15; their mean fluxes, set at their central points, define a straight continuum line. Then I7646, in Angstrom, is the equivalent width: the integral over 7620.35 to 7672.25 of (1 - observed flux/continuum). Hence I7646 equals 1.5 Angstrom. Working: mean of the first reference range 2.5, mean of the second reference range 2.27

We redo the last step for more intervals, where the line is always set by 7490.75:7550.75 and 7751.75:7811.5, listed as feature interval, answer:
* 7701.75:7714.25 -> 0.60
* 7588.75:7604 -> 0.42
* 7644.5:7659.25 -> 0.87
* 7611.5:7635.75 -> 0.70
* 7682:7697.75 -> 0.82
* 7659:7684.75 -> 1.49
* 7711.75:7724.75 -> 0.86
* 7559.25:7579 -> 0.30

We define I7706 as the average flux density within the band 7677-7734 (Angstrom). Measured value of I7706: 2.25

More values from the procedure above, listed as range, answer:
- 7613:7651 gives 2.35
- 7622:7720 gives 2.26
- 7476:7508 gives 2.53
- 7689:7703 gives 2.27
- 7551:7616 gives 2.42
